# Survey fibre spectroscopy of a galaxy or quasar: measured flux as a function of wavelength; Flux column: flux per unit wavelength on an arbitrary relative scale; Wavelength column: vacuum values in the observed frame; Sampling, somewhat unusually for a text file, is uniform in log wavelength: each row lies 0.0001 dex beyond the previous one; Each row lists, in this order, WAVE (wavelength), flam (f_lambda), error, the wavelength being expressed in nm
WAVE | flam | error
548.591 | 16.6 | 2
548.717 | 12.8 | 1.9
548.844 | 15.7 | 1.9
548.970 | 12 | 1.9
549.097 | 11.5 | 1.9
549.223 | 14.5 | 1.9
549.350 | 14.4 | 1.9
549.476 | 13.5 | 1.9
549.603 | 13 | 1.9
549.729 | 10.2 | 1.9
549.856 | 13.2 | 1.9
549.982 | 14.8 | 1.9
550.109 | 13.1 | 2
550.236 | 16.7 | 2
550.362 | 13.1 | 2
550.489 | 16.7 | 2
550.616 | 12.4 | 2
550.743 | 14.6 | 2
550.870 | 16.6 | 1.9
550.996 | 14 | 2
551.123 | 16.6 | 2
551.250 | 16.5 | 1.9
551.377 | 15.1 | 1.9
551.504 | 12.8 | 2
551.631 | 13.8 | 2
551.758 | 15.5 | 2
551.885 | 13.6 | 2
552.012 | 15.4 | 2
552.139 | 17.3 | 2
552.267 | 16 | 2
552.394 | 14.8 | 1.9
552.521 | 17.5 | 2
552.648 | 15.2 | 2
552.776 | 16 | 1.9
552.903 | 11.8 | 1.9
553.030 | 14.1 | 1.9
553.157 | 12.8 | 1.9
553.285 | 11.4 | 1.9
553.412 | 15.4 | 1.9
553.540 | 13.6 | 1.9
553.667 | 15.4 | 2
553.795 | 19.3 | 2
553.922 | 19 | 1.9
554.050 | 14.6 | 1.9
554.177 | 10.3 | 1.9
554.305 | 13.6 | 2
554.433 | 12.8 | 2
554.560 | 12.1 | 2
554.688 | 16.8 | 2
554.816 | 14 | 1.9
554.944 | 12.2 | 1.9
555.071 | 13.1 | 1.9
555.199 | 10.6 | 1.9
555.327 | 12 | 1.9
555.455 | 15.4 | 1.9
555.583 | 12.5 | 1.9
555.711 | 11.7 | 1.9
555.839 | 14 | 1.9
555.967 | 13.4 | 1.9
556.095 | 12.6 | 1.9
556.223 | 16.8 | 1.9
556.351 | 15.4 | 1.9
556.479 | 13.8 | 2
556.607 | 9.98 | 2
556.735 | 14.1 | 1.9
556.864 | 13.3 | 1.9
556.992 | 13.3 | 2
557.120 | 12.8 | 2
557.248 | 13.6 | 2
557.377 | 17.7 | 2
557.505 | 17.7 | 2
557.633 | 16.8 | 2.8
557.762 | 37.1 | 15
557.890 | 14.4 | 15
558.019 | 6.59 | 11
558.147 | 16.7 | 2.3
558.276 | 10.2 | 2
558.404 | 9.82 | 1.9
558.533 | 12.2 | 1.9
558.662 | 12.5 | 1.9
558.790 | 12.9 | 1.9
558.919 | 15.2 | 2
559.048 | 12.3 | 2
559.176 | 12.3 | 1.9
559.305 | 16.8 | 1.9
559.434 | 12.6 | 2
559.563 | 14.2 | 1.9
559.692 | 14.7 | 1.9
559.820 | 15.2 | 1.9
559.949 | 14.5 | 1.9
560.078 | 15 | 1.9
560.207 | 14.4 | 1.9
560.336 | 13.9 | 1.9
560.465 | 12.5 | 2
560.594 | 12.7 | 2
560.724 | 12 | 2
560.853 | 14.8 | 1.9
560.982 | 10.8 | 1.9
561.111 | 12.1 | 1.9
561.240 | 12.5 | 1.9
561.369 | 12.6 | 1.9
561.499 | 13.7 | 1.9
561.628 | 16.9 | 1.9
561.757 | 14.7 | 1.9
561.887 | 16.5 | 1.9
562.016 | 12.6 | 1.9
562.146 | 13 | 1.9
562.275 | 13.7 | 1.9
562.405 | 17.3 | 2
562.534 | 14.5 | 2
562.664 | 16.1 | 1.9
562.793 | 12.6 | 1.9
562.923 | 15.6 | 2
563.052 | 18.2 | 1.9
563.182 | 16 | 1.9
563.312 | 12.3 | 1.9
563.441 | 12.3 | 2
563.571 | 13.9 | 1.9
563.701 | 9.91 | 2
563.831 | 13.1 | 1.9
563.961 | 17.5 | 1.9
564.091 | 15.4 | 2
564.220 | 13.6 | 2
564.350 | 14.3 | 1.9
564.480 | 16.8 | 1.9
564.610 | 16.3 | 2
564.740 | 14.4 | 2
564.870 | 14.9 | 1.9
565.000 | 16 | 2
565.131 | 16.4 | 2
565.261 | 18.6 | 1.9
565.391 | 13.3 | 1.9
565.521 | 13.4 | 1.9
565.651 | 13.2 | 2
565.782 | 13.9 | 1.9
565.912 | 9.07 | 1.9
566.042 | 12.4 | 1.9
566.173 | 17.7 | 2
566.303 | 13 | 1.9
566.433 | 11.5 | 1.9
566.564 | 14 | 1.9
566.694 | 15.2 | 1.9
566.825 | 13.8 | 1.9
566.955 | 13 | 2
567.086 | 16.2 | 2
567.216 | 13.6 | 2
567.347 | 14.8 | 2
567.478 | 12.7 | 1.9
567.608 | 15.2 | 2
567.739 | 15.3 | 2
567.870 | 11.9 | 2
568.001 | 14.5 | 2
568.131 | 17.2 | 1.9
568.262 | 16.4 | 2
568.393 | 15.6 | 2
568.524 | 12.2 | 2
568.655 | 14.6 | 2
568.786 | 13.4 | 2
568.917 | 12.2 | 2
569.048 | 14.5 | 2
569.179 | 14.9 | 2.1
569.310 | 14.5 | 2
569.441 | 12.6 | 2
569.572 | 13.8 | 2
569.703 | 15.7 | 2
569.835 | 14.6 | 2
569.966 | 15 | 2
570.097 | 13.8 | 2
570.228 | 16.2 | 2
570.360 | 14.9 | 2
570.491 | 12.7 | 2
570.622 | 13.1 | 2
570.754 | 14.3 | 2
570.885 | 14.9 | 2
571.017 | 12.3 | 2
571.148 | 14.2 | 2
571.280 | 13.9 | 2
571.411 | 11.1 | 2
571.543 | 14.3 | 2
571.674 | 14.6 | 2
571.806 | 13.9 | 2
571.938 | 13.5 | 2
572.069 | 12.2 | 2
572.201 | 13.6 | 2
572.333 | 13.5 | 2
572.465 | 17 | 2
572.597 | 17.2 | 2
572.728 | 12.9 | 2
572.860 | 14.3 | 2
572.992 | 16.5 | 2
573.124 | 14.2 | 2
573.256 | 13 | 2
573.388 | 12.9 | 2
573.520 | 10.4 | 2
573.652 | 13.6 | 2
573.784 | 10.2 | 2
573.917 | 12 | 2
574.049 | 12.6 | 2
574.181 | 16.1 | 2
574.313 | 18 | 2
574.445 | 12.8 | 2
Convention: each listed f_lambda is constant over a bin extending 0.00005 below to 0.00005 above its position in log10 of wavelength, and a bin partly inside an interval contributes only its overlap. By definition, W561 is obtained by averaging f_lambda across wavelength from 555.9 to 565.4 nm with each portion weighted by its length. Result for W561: 14.4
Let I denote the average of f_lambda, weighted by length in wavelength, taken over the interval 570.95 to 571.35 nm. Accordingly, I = 13.4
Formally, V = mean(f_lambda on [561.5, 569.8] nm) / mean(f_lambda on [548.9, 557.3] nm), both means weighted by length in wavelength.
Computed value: 1.03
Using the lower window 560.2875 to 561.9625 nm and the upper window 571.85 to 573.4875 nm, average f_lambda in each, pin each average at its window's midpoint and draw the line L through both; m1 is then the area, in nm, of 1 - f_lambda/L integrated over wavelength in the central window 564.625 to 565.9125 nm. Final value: -0.09 nm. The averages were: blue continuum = 13.5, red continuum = 14.2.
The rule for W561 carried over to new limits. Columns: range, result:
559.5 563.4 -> 14.2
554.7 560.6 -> 14.1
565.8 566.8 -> 13.3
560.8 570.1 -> 14.3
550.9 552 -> 14.8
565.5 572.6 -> 14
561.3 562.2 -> 14.3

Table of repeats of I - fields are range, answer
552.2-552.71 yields 15.9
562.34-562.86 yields 15.1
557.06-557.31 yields 13.2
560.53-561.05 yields 12.6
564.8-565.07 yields 15.4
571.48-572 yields 14.1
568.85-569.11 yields 13.3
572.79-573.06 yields 15.3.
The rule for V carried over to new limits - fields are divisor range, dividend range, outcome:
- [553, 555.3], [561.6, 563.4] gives 1.07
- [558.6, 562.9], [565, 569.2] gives 1.02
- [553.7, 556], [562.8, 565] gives 1.06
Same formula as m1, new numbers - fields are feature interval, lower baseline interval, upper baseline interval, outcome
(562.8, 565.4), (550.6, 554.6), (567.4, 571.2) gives -0.095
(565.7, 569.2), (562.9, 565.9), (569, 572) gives 0.080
